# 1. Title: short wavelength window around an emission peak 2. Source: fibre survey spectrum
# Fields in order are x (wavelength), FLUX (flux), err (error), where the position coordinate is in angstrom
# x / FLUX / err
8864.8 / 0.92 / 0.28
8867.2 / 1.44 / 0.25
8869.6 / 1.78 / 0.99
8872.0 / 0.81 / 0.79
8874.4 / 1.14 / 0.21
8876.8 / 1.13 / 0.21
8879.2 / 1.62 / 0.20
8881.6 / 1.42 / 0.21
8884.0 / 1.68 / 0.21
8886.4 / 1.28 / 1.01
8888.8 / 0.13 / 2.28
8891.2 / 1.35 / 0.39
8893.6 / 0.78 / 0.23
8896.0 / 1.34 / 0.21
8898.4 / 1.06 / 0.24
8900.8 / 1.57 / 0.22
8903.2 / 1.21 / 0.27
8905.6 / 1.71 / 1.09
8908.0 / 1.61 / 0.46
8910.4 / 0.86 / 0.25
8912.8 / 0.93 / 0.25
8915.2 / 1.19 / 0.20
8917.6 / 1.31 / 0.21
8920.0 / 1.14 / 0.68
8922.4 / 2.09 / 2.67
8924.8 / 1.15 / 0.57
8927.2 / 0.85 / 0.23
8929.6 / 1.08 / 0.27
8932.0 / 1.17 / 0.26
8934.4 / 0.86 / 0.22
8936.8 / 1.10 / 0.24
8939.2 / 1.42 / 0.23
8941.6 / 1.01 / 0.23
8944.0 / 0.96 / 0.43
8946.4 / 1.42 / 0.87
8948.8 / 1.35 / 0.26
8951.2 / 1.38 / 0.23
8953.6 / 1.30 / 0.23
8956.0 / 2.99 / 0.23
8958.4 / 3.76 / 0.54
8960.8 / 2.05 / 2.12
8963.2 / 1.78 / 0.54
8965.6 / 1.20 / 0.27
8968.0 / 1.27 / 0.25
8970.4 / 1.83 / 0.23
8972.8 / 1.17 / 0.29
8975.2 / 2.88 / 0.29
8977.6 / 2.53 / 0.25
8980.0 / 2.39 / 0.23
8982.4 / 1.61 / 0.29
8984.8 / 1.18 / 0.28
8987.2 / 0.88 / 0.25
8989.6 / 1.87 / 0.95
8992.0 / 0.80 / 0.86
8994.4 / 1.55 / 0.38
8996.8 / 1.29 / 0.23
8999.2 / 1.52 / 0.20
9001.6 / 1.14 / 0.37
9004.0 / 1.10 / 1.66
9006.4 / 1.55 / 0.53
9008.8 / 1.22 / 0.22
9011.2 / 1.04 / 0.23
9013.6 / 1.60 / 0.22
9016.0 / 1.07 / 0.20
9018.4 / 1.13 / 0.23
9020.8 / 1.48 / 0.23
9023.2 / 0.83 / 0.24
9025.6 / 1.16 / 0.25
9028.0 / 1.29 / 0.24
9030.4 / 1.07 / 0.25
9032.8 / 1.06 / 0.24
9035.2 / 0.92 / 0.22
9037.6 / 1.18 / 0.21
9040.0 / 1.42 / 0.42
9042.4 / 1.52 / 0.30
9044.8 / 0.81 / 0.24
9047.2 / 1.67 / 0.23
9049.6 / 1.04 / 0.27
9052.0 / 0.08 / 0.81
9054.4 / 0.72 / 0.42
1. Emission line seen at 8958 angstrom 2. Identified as [S II]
